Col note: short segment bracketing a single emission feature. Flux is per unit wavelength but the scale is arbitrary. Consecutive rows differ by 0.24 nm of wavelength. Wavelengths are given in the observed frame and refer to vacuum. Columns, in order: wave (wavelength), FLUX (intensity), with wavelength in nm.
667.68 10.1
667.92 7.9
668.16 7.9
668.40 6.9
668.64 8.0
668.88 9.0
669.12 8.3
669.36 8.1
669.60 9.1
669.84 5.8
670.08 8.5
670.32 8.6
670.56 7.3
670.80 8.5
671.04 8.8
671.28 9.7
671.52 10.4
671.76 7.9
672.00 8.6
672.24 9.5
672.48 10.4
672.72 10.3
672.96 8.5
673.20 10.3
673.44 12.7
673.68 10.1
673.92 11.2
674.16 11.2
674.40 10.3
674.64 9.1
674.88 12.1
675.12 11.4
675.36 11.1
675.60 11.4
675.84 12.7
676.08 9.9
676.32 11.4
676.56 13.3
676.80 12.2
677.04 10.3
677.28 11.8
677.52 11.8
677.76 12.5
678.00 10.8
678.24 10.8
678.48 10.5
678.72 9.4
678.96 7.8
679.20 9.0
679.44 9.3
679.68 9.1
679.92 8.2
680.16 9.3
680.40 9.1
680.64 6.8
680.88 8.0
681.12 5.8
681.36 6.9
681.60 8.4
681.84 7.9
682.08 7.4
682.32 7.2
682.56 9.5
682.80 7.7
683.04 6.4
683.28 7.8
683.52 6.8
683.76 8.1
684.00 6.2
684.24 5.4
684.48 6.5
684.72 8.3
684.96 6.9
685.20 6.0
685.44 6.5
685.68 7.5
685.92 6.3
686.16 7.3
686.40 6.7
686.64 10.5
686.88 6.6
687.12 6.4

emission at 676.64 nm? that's C III] 1909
